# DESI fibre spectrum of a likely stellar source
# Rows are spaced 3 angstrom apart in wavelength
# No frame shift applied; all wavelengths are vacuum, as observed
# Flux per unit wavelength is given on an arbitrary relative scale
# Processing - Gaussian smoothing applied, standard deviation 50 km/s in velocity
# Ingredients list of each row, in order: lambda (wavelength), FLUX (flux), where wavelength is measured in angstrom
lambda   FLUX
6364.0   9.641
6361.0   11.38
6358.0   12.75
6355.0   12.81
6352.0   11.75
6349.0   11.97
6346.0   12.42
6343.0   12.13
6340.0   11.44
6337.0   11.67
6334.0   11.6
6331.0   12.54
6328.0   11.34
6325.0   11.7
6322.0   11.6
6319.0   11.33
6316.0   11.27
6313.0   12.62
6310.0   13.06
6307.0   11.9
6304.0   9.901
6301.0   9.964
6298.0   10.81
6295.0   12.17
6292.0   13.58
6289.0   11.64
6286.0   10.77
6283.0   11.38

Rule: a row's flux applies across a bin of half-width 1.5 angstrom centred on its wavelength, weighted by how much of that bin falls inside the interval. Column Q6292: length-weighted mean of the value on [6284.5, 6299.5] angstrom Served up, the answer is 11.8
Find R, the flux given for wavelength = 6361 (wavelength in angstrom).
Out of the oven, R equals 11.38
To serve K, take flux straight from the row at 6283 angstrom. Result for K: 11.38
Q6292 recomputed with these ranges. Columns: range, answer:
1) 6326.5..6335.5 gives 11.8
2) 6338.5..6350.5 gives 12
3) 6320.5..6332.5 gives 11.8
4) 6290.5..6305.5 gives 11.3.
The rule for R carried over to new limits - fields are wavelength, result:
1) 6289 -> 11.64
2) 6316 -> 11.27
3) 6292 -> 13.58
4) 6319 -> 11.33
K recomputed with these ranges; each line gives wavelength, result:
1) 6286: 10.77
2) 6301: 9.964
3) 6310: 13.06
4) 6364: 9.641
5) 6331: 12.54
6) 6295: 12.17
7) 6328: 11.34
